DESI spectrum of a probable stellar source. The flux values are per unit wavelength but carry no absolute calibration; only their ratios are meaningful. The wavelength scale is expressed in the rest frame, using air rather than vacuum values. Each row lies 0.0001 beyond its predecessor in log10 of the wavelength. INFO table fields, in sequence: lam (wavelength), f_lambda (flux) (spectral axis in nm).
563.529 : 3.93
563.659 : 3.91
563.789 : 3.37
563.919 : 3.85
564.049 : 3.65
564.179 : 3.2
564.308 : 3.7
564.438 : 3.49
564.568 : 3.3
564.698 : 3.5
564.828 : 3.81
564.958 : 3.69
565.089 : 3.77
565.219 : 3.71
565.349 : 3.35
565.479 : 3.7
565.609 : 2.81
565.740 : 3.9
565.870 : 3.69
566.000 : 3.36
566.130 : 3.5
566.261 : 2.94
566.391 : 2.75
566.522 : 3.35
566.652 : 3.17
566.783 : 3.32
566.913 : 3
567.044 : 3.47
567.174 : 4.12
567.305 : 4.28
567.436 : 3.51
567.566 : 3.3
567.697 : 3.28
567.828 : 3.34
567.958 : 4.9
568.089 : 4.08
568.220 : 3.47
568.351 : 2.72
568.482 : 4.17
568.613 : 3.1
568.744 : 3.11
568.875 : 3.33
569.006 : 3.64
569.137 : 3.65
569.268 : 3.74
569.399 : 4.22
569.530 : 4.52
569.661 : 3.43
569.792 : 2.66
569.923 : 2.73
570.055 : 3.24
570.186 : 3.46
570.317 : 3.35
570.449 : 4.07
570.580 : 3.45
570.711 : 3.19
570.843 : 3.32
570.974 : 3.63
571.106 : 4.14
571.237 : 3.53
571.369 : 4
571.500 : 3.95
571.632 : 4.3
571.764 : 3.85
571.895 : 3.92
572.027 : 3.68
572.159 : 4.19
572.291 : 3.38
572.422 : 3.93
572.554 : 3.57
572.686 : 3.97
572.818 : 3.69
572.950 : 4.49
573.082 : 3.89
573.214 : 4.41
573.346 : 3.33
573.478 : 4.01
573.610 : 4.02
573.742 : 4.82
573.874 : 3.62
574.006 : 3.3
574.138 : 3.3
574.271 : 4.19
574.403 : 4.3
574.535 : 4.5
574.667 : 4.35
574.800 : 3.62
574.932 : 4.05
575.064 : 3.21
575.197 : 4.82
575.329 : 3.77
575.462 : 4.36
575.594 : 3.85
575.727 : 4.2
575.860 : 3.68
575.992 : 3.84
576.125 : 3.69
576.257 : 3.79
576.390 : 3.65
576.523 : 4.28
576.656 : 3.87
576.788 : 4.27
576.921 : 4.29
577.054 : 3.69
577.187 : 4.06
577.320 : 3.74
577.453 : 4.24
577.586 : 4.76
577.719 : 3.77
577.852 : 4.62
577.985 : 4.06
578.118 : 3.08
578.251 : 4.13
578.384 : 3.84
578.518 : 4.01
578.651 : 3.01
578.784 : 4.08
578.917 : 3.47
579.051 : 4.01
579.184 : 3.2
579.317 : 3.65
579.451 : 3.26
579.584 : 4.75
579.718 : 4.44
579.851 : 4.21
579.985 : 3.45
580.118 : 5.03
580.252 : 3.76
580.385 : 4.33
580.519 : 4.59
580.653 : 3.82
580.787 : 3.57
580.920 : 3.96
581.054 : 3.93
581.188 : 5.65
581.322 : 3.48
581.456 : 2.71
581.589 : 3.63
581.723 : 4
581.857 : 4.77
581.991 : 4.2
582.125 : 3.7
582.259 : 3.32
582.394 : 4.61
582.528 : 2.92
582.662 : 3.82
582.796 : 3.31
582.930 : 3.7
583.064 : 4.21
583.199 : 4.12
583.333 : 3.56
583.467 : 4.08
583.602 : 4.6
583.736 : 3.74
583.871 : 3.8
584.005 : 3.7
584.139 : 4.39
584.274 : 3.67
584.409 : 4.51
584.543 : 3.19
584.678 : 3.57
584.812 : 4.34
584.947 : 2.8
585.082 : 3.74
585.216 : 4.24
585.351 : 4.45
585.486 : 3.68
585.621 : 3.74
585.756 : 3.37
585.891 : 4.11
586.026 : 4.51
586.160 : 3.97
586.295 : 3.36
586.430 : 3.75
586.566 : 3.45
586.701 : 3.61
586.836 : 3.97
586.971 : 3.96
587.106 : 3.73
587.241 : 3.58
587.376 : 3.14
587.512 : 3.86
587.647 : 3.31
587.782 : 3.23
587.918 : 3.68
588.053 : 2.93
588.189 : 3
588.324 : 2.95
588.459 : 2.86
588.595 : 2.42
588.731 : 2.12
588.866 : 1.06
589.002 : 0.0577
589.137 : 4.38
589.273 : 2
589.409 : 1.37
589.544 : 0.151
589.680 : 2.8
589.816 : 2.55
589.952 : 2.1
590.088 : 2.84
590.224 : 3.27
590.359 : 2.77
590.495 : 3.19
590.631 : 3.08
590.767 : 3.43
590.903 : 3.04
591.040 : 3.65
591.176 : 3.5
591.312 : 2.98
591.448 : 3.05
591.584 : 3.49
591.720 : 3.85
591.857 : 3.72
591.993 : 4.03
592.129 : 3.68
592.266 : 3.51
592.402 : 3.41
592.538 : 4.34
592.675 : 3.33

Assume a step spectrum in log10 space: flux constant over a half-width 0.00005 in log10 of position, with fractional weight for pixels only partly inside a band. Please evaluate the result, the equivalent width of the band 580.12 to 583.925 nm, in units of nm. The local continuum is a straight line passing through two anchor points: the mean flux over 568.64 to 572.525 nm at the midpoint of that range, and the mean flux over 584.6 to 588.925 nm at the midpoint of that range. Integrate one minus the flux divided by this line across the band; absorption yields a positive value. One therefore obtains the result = -0.47 nm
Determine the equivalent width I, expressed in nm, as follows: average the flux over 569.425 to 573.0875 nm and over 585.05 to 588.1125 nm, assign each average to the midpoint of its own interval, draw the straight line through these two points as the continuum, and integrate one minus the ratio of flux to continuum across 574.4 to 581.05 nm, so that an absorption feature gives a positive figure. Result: -0.48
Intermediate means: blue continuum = 3.7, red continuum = 3.71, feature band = 3.98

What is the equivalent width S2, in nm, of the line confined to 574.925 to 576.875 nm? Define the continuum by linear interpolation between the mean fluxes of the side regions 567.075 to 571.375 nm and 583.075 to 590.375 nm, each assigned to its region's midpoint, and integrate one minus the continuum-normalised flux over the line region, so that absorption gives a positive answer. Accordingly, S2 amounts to -0.27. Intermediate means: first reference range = 3.59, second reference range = 3.31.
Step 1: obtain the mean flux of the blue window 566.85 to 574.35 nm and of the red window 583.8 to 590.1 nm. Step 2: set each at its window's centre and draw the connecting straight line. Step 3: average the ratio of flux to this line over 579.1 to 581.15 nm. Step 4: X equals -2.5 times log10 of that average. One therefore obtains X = -0.17 mag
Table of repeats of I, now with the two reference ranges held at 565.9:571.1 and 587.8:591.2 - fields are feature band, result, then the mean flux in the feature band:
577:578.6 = -0.461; 3.99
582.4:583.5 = -0.333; 3.76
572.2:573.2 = -0.172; 3.88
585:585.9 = -0.355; 3.87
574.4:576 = -0.413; 4.04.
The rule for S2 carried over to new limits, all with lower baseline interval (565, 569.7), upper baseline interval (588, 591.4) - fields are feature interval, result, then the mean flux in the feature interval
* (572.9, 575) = -0.480 nm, 4.01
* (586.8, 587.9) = -0.371 nm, 3.59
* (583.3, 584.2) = -0.367 nm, 4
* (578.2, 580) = -0.468 nm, 3.83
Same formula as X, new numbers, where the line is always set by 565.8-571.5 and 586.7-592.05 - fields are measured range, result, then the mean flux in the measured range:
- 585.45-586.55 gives -0.24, 3.8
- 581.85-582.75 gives -0.21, 3.83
